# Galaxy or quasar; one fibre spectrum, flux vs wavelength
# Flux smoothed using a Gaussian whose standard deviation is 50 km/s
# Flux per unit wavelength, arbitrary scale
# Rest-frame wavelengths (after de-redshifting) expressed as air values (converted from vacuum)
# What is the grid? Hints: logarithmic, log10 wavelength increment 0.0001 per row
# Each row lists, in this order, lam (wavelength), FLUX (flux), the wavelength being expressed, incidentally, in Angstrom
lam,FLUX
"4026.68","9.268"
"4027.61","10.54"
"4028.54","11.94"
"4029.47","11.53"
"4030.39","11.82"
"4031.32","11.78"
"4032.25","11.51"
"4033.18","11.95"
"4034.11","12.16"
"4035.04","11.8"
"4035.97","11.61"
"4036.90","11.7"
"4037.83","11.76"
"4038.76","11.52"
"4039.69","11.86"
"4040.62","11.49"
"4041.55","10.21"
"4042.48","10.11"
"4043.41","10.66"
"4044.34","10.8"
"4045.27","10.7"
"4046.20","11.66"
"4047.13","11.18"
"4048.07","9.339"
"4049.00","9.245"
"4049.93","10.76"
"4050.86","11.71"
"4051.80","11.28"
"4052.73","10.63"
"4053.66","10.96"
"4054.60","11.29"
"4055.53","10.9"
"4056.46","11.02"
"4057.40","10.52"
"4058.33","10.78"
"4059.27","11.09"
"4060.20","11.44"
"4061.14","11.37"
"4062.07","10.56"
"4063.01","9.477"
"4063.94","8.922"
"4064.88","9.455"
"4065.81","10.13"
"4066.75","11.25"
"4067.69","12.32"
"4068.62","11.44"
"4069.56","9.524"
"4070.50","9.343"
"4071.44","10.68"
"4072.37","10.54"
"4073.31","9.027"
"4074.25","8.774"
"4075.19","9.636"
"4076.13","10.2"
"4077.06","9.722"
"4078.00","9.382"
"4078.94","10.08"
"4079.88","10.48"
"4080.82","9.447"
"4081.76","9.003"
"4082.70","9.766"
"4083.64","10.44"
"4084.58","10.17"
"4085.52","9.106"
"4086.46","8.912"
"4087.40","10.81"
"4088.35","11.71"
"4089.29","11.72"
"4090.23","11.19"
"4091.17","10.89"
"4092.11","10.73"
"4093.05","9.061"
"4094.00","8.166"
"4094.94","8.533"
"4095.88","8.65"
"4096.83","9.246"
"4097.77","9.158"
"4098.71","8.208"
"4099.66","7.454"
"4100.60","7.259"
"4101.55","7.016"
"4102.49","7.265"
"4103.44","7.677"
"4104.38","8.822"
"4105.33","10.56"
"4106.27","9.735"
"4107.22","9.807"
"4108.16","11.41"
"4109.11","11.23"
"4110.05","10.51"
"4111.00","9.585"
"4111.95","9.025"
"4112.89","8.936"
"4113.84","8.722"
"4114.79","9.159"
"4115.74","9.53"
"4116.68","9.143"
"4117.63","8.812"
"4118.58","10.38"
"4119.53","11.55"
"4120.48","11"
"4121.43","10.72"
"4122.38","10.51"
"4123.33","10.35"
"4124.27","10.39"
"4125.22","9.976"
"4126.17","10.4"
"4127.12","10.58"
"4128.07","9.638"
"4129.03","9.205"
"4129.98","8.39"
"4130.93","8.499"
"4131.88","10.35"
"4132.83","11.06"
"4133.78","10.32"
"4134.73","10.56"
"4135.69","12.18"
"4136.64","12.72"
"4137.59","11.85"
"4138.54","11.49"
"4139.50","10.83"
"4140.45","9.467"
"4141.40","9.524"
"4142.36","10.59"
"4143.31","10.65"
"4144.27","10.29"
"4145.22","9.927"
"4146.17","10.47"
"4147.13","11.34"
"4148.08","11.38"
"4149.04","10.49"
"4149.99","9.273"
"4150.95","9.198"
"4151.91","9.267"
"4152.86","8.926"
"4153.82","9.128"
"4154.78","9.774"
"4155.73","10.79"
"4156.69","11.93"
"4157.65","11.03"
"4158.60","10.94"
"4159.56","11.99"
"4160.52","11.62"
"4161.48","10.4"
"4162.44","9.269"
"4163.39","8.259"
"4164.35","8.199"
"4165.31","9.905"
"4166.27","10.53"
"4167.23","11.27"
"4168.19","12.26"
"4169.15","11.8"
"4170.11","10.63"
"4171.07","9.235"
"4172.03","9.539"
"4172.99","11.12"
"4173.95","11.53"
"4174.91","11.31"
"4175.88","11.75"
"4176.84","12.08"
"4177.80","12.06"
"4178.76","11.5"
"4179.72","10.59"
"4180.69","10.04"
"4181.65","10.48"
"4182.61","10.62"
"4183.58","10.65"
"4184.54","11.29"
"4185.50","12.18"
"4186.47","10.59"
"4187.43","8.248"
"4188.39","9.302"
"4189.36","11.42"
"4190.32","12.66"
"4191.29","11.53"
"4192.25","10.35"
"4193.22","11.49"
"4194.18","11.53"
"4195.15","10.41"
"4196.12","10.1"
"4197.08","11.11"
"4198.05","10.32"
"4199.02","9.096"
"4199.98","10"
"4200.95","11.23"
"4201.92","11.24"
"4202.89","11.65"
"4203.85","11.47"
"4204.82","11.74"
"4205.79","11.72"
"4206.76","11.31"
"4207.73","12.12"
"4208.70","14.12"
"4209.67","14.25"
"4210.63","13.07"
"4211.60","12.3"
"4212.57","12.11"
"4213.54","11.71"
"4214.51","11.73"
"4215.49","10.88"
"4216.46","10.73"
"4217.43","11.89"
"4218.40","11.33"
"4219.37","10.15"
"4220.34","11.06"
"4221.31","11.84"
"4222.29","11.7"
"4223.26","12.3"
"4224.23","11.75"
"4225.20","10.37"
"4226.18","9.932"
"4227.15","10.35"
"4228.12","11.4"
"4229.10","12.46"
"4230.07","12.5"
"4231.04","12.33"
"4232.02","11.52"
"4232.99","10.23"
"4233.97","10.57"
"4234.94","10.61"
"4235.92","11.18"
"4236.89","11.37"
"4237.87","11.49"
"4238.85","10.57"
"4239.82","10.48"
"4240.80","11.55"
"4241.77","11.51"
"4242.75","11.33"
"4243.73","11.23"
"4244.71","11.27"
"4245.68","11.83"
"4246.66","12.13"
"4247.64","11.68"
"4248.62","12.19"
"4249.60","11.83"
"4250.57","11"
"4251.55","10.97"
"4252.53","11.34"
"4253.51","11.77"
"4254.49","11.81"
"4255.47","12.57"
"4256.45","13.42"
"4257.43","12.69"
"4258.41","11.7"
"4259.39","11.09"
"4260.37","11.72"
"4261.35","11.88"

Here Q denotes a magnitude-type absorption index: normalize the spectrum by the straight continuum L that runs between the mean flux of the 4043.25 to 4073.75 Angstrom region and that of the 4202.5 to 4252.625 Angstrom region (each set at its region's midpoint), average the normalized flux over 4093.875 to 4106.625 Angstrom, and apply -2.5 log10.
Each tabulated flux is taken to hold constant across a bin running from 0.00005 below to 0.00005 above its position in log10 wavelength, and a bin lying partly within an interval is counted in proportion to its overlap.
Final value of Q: 0.28 mag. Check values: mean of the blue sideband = 10.6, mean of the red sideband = 11.5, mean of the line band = 8.41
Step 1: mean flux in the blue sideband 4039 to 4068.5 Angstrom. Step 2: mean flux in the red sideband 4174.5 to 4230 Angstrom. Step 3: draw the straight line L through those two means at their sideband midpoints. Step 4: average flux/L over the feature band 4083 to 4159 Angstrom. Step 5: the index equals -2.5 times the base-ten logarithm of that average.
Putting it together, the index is 0.11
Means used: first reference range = 10.8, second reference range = 11.3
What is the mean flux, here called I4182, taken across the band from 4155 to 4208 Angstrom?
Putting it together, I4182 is 10.9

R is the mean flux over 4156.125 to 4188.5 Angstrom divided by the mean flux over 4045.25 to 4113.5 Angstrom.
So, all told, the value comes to 1.1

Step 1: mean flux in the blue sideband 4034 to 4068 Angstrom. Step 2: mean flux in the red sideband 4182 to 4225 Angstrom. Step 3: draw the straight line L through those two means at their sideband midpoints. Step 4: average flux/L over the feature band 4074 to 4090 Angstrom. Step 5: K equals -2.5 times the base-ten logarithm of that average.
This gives 0.102 mag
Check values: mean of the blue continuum 10.9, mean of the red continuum 11.3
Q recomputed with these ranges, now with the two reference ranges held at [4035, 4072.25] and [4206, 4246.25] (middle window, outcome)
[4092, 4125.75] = 0.18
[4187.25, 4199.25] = 0.07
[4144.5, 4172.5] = 0.09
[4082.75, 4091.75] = 0.04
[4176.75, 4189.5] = 0.06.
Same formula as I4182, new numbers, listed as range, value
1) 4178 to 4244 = 11.2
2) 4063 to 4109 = 9.65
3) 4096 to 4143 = 9.81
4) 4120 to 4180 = 10.5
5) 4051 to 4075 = 10.5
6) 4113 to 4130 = 9.93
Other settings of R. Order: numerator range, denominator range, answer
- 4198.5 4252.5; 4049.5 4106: 1.15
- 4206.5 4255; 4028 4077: 1.07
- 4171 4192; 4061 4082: 1.09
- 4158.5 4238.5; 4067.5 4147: 1.12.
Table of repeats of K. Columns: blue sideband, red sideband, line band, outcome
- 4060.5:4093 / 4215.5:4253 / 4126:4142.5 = 0.02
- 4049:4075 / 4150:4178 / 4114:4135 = 0.05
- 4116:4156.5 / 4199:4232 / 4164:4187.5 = 0.01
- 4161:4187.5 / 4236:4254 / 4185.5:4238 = -0.02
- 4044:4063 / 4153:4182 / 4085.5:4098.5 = 0.10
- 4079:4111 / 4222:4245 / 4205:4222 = -0.09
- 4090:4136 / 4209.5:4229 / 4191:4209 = 0.00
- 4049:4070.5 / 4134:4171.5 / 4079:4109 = 0.13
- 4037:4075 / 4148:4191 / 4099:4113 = 0.17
